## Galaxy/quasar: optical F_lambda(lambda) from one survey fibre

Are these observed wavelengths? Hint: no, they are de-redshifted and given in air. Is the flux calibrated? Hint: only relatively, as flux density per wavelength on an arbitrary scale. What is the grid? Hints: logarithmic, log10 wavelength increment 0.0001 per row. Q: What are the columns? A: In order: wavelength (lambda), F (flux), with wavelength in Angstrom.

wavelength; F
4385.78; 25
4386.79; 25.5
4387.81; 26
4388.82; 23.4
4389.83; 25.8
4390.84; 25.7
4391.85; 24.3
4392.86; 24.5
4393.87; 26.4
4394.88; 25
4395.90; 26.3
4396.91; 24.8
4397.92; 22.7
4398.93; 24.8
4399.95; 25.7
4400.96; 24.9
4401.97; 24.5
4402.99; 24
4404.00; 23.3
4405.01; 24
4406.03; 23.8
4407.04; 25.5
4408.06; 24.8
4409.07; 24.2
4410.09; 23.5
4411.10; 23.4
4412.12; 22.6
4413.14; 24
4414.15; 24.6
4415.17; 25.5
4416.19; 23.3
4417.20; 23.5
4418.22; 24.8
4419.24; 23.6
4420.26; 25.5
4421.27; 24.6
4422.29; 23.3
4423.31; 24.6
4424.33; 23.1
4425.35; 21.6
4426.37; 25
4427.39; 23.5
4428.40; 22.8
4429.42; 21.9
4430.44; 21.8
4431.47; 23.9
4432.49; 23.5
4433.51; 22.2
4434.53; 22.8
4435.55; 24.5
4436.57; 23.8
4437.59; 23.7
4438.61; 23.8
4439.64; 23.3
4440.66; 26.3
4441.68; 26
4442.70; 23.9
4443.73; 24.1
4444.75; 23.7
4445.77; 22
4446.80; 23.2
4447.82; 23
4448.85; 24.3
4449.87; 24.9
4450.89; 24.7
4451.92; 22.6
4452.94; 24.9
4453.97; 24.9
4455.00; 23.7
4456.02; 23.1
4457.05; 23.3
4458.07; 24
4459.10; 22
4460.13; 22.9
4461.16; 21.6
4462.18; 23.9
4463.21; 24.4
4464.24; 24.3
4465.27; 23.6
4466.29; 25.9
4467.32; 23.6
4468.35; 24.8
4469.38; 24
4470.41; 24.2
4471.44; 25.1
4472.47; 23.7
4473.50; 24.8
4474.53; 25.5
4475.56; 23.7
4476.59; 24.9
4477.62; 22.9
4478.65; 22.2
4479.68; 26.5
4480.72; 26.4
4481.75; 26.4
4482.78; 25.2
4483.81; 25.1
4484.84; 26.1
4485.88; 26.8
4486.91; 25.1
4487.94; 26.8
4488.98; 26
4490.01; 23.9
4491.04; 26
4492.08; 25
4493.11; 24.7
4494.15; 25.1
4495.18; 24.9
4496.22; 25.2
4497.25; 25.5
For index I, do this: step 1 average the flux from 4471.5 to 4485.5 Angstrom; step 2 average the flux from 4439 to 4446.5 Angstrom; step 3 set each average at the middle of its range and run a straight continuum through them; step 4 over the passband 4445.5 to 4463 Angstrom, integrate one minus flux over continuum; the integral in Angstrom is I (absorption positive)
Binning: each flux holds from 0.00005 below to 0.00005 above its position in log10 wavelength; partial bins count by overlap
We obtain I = 0.6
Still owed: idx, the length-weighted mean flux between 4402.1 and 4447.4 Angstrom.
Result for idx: 23.8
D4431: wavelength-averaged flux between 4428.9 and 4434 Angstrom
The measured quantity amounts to 22.6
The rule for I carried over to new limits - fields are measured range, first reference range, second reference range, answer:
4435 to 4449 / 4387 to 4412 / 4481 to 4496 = 0.61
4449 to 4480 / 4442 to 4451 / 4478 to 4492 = 0.73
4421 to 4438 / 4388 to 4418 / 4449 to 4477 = 0.68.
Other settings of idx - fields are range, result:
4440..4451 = 24.2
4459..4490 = 24.6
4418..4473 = 23.8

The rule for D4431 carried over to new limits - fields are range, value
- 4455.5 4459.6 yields 23.1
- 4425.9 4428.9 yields 23.8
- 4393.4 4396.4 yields 25.8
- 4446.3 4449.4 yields 23.5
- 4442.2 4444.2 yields 23.9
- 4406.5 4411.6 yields 24.3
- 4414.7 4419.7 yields 24.1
